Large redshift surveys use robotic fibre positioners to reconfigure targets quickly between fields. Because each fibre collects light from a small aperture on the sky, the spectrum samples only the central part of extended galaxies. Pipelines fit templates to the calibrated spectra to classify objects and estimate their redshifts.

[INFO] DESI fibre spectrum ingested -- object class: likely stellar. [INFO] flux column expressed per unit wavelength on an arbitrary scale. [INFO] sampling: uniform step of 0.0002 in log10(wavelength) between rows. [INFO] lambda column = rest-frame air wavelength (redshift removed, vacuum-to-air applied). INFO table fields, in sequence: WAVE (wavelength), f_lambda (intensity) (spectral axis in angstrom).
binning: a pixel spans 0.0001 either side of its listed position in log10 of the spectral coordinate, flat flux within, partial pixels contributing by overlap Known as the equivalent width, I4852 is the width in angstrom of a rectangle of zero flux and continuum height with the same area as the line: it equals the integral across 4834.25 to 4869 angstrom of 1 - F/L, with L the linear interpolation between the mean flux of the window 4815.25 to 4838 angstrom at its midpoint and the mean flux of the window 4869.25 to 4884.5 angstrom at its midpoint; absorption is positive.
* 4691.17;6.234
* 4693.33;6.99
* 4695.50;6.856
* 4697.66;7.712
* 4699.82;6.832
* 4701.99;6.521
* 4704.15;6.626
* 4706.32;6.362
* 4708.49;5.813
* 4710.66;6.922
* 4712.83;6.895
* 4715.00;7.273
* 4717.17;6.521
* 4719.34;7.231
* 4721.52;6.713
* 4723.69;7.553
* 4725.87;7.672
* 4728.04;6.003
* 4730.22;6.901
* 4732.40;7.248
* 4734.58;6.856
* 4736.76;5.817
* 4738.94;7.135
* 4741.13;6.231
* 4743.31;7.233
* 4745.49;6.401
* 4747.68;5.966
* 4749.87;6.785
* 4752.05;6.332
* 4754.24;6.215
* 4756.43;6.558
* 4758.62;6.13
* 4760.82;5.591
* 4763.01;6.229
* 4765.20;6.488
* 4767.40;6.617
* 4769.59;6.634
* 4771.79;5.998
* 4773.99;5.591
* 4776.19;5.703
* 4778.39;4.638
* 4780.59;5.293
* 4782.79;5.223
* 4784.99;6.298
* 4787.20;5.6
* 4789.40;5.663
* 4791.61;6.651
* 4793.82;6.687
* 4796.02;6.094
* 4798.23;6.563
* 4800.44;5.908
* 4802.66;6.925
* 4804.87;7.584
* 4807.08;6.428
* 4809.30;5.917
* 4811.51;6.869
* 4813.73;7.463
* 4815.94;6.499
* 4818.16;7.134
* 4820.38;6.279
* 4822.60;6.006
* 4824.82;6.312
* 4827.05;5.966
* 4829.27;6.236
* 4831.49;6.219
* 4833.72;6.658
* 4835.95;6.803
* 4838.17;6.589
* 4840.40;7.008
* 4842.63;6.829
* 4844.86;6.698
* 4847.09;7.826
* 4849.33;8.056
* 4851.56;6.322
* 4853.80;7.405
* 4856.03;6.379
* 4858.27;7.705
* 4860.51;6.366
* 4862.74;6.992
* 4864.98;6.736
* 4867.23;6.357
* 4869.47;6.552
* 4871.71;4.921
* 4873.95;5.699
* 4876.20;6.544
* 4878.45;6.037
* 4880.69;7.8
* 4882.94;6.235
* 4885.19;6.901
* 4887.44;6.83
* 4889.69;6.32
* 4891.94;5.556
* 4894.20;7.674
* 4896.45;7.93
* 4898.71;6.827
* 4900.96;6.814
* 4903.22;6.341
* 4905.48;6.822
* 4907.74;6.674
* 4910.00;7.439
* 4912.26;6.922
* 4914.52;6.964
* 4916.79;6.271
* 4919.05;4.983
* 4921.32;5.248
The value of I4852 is -3.2 angstrom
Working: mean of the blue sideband 6.42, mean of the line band 6.93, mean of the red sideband 6.26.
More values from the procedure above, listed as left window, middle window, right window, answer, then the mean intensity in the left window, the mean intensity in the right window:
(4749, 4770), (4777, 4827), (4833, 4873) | 2.17 angstrom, 6.35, 6.79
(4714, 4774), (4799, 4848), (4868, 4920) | -0.45 angstrom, 6.58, 6.57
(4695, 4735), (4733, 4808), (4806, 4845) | 5.20 angstrom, 6.87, 6.55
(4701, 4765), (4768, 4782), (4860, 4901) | 1.98 angstrom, 6.61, 6.58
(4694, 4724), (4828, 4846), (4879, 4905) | 0.52 angstrom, 6.83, 6.82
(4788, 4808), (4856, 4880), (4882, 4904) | 0.96 angstrom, 6.49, 6.75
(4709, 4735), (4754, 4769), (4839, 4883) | 1.35 angstrom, 6.96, 6.73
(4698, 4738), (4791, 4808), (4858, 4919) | 0.27 angstrom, 6.78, 6.63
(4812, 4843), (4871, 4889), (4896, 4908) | 0.99 angstrom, 6.57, 6.86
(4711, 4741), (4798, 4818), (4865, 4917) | 0.15 angstrom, 6.89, 6.64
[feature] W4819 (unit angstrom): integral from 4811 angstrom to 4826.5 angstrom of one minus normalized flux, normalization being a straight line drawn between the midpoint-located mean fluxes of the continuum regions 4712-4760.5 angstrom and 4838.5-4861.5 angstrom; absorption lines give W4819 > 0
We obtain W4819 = 0.73 angstrom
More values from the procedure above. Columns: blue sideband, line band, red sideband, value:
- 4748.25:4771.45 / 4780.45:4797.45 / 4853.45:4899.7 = 1.13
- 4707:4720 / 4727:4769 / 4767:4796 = -1.02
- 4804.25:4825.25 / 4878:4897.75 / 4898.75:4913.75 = -0.10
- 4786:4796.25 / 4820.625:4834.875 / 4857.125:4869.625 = 0.53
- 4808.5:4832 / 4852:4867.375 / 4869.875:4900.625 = -0.78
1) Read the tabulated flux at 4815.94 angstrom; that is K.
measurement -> 6.499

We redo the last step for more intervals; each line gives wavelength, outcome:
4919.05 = 4.983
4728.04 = 6.003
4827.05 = 5.966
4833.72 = 6.658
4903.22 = 6.341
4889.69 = 6.32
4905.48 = 6.822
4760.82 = 5.591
